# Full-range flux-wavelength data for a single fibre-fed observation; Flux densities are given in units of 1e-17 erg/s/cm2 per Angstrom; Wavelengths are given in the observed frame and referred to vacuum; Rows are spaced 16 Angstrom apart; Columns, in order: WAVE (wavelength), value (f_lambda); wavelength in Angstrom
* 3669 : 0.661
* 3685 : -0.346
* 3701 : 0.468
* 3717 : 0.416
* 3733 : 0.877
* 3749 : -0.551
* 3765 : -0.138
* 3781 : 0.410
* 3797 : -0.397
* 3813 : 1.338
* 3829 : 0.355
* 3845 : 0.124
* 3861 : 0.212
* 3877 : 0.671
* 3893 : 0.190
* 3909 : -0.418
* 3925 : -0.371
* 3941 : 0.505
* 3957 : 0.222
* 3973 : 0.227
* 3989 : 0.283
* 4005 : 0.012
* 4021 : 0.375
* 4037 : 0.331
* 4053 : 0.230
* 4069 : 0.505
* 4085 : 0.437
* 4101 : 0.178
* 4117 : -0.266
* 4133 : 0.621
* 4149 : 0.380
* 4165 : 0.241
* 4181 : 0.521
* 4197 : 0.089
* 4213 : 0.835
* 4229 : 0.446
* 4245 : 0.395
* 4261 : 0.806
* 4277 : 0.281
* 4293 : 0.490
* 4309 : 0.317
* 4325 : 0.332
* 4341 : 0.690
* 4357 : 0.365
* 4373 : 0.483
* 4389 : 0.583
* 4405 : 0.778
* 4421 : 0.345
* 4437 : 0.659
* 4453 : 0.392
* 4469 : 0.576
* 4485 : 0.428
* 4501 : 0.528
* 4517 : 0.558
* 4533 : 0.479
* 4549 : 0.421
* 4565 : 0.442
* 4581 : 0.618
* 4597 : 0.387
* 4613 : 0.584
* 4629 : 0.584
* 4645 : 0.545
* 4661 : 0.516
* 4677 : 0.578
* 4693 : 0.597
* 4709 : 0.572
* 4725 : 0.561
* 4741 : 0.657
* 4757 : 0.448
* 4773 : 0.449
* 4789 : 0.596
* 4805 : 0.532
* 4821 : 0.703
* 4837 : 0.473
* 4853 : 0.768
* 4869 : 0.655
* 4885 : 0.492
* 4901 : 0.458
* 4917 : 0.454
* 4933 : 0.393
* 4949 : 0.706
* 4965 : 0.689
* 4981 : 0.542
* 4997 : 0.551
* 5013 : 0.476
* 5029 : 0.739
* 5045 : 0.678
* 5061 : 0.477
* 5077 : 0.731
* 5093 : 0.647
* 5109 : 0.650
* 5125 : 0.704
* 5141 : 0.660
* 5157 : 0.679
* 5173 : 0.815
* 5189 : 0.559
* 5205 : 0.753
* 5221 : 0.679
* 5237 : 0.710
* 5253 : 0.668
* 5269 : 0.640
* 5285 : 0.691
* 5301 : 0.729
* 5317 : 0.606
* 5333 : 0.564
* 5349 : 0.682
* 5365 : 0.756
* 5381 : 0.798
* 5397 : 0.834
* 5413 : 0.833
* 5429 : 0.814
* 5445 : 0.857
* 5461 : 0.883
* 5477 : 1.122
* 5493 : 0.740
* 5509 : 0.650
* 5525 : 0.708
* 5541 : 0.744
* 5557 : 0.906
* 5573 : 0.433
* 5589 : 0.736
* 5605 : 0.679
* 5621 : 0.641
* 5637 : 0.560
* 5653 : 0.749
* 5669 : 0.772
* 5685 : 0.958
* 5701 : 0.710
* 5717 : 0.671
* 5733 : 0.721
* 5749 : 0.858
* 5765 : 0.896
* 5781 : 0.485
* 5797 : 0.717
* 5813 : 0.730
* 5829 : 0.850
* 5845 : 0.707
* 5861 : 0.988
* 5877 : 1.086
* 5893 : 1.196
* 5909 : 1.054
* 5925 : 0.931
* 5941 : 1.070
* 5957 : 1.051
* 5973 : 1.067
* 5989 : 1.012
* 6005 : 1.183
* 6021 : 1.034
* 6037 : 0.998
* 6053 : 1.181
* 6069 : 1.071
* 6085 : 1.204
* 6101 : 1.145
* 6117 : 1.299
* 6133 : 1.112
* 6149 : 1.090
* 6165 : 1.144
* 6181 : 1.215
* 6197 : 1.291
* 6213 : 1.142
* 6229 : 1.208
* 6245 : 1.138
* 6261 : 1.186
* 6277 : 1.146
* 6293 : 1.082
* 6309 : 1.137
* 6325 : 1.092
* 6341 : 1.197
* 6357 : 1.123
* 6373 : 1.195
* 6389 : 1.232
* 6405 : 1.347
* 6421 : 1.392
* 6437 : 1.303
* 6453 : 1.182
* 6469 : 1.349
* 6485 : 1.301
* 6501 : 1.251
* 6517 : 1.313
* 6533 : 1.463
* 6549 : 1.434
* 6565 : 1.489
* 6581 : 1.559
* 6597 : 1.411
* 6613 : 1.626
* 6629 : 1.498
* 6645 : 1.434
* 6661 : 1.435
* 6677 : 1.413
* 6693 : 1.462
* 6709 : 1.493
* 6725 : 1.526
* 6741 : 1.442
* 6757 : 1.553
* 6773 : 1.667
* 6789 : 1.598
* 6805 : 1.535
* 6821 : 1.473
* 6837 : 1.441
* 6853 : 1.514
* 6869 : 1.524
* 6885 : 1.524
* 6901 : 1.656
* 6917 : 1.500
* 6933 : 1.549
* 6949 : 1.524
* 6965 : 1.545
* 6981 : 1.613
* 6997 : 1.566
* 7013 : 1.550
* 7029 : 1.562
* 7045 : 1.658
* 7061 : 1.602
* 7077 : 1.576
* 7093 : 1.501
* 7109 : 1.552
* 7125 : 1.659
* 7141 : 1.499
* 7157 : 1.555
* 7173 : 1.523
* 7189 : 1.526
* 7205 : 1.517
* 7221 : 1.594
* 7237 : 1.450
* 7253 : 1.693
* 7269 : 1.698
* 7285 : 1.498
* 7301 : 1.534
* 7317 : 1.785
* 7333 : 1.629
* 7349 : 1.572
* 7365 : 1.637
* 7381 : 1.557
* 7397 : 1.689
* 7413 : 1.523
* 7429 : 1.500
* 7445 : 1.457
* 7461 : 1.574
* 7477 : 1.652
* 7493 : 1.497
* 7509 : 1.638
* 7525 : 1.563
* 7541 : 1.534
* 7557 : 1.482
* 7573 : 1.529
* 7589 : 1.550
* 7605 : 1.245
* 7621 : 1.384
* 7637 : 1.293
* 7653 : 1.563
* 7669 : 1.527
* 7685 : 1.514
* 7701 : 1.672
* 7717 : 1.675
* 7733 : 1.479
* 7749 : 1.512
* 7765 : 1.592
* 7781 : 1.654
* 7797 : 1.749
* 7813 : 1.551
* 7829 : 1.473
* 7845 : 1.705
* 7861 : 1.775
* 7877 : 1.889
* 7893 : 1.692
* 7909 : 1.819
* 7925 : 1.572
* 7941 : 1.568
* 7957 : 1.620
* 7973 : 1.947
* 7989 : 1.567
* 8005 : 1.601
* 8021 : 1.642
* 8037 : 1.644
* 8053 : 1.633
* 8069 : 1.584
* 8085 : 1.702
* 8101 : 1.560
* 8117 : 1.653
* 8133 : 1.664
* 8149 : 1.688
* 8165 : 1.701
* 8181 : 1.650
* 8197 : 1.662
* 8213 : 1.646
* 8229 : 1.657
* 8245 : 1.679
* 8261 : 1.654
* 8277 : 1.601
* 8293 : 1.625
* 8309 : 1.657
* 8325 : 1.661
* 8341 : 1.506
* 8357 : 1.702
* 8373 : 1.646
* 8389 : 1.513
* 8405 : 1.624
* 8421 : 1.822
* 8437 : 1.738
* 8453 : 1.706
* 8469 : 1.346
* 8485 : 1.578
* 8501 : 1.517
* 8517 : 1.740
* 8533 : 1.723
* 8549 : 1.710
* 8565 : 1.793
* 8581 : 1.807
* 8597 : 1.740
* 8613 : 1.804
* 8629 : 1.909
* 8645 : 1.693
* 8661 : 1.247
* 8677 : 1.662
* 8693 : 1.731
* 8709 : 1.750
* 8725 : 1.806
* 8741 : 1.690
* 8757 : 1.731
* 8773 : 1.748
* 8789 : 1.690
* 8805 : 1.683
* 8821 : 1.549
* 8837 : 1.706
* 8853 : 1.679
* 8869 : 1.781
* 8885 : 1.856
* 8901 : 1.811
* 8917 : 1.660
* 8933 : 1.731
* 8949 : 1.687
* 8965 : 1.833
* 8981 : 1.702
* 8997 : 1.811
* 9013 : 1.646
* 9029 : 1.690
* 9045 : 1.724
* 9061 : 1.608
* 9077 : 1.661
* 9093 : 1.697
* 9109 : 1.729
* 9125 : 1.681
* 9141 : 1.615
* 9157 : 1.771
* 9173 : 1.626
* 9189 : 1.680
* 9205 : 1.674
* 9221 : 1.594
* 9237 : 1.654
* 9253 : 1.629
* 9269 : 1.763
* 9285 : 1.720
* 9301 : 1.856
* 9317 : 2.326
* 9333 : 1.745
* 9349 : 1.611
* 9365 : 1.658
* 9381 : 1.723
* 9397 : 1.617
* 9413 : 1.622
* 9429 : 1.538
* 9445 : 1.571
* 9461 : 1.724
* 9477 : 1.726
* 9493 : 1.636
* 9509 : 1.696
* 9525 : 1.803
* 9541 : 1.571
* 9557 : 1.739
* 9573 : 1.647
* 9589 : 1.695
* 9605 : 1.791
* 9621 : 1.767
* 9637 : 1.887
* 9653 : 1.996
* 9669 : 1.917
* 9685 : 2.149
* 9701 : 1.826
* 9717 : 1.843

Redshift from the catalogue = 0.470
